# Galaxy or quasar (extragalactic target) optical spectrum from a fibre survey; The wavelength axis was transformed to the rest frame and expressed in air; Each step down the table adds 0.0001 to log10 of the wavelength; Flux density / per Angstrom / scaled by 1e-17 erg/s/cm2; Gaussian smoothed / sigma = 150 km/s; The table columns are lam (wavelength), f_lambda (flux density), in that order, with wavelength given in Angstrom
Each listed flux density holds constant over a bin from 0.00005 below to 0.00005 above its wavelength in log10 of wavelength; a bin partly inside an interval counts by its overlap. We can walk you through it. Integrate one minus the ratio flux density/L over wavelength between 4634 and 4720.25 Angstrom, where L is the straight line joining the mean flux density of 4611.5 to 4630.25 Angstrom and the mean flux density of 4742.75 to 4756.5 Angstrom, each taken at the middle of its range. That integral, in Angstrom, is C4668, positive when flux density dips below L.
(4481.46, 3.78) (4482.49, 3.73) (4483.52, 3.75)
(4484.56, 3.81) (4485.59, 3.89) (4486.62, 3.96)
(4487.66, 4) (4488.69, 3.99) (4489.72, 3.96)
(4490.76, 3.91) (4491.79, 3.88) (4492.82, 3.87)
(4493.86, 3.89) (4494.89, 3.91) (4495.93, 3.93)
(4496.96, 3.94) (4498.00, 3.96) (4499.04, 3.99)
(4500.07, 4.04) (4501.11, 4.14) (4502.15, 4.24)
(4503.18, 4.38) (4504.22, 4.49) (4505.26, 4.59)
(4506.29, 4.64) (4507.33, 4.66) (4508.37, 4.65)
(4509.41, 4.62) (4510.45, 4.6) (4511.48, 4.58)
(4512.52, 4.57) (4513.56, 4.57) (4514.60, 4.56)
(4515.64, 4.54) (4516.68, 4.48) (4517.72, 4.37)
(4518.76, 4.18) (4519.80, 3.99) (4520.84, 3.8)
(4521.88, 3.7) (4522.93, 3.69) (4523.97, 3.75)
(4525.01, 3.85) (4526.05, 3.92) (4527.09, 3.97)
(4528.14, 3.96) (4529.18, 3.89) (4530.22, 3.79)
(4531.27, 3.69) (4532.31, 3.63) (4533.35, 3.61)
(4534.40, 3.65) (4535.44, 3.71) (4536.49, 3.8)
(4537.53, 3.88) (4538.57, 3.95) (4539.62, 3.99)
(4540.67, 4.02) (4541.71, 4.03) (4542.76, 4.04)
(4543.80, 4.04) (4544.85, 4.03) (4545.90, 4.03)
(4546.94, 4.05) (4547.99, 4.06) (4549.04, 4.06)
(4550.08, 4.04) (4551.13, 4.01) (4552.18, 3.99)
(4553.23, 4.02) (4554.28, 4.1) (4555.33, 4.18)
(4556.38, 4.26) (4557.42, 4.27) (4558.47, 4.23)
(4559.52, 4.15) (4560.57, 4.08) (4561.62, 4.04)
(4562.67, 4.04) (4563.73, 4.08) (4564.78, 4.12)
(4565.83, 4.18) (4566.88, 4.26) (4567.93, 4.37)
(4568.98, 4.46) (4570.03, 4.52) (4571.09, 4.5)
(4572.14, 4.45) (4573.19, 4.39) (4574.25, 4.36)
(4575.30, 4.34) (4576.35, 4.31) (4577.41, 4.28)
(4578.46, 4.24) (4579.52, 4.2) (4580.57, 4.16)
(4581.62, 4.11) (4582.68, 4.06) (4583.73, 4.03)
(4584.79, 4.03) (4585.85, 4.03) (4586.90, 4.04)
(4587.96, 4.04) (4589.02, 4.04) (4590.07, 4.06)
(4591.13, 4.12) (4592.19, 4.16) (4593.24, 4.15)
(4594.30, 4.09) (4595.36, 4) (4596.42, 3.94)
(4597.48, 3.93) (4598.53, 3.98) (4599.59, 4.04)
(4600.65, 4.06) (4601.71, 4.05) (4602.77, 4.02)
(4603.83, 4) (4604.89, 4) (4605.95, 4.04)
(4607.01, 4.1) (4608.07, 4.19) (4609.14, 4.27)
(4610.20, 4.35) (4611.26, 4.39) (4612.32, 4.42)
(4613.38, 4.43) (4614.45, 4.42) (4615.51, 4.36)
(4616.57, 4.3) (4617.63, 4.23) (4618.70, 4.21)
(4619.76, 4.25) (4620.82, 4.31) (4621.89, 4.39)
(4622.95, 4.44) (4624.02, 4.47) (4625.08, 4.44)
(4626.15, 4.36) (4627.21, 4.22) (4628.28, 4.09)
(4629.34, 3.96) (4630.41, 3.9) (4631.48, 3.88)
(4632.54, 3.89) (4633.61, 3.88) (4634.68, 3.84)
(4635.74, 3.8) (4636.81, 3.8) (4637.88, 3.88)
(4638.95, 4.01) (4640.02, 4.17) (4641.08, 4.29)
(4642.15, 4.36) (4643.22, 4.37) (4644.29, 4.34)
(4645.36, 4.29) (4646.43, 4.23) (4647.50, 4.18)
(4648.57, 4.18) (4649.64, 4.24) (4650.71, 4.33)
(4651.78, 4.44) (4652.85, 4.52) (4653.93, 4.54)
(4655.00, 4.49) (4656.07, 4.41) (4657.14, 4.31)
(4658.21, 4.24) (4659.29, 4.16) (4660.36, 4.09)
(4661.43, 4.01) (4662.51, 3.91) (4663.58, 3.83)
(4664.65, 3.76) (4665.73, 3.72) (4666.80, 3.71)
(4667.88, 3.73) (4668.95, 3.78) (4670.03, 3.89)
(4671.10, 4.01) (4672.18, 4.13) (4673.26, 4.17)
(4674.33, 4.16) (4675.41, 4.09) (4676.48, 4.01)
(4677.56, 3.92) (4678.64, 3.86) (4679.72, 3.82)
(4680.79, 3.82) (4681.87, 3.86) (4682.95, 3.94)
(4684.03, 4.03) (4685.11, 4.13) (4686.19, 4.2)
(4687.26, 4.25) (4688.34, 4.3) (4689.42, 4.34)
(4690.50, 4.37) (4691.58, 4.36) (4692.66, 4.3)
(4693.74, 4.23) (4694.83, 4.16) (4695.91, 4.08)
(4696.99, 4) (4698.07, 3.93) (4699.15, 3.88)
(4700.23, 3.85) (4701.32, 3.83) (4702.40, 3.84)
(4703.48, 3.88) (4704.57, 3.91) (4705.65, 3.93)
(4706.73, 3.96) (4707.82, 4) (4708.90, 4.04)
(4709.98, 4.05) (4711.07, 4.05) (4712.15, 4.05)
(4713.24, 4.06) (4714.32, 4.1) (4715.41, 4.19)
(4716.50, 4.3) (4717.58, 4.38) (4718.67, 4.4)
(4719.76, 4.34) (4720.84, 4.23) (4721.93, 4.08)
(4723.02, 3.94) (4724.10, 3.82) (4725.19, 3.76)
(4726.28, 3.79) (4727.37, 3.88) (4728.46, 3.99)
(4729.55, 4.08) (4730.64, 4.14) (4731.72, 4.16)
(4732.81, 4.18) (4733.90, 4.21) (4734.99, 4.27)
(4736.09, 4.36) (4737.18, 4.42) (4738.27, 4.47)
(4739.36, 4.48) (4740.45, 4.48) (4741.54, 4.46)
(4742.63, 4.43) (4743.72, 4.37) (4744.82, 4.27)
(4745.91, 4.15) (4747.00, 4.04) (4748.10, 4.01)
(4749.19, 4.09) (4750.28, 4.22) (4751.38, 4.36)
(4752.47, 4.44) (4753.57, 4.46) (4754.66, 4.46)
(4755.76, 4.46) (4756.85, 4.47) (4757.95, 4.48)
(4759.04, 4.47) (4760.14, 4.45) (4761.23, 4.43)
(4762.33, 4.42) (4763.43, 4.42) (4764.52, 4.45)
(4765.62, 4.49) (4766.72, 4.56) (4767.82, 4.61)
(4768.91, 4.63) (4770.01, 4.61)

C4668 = 4.1 Angstrom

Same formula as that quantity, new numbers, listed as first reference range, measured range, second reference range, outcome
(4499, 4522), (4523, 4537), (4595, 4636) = 1.8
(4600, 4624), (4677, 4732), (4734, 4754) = 3.1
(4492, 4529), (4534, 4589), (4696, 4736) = 0.5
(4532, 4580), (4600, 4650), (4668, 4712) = -1.3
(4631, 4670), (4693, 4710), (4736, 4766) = 1.1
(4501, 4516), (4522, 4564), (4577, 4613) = 3.8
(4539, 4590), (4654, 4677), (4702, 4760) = 0.7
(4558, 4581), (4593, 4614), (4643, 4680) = 0.4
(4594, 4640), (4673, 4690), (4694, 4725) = 0.1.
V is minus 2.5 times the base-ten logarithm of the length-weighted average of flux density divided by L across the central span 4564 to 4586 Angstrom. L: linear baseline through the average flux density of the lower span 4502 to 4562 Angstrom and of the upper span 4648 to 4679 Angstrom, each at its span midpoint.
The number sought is -0.04 mag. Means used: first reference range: 4.11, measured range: 4.26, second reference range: 4.09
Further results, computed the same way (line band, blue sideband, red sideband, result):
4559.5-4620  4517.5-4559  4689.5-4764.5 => -0.043 mag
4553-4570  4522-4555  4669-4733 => -0.070 mag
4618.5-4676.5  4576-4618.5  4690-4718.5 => -0.006 mag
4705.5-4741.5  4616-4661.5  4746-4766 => 0.044 mag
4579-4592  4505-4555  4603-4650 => 0.017 mag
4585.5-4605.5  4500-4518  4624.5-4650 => 0.051 mag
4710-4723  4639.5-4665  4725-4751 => 0.009 mag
